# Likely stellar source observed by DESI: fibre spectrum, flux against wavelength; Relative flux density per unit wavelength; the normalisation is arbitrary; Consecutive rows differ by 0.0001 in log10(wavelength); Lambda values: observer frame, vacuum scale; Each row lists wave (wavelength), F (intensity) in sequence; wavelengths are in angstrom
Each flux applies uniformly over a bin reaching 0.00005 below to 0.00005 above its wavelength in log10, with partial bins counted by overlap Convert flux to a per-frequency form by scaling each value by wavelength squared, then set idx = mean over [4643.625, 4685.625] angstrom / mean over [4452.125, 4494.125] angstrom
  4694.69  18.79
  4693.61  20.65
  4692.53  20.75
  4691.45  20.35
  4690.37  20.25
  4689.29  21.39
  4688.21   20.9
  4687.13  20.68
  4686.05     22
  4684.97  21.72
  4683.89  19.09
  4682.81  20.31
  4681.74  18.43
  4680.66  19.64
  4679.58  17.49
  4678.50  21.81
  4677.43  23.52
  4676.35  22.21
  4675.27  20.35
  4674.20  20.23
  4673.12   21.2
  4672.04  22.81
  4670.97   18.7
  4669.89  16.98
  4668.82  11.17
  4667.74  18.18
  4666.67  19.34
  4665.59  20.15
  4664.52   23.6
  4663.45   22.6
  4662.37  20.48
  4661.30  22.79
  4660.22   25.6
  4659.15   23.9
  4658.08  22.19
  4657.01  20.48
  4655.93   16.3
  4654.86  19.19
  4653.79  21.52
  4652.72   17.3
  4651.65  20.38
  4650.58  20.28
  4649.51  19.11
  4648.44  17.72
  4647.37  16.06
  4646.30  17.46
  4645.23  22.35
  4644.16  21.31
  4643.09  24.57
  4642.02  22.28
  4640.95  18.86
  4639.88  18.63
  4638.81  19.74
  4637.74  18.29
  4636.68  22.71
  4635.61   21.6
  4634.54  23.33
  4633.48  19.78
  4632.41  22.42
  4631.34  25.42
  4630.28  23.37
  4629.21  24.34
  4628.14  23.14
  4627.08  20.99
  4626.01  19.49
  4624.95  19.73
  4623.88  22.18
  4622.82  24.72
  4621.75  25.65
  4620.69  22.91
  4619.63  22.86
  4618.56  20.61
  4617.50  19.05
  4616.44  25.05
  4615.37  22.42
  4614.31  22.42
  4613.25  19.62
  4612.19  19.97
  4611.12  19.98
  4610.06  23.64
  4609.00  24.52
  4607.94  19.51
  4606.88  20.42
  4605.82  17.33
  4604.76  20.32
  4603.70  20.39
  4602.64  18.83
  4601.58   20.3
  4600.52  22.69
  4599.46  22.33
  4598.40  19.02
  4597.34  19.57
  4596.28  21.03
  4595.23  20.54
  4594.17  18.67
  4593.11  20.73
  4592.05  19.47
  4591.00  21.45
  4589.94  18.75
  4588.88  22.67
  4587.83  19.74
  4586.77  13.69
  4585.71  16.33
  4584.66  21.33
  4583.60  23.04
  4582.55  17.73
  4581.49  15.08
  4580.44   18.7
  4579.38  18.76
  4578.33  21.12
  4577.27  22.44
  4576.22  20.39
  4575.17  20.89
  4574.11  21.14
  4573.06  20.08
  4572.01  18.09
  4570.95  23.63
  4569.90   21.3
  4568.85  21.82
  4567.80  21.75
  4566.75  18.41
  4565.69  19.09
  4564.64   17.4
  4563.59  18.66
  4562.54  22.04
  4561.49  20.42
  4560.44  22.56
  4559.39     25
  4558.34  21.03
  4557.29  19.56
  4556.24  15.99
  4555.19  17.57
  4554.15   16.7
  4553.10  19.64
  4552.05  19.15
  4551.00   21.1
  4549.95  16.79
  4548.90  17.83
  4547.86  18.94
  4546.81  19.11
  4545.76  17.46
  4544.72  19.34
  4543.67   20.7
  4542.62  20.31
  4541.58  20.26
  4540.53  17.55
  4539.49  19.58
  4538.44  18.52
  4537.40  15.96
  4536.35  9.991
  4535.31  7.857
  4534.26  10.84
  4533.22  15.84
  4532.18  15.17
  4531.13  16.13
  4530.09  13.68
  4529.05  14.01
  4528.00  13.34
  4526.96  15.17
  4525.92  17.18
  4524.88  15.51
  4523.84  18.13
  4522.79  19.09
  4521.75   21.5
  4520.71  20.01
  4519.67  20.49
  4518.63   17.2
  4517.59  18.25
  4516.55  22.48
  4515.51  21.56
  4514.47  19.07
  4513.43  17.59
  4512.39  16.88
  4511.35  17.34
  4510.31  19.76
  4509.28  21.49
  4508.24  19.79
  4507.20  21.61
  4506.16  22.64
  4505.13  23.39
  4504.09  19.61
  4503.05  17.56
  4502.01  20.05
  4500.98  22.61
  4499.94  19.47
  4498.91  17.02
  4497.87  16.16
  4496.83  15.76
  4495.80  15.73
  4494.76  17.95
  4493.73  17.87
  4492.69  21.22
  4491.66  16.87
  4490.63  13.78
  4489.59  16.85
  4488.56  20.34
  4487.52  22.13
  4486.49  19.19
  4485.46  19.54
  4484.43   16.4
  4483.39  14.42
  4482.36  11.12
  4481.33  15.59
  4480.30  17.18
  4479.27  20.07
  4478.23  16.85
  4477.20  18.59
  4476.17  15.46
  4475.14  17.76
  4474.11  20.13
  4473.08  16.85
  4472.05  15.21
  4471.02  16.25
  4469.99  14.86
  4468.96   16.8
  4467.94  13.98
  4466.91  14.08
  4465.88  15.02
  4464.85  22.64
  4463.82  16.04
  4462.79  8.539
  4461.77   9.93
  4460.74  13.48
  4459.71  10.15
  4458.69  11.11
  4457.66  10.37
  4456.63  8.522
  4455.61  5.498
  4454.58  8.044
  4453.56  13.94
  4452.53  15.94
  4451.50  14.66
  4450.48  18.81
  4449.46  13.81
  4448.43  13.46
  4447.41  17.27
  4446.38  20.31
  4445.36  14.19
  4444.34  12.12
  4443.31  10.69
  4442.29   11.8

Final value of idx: 1.43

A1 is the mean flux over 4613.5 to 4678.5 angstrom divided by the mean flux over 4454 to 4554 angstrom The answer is 1.24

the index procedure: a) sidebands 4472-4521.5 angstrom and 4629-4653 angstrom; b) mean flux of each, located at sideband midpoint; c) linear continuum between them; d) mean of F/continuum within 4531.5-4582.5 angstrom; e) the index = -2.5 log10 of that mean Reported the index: 0.04 mag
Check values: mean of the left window 18.5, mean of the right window 20.7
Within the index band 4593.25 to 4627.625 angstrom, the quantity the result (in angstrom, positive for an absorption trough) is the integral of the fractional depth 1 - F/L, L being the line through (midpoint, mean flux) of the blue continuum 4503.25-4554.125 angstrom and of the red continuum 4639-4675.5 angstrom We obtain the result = -3.2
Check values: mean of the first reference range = 18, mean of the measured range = 21.1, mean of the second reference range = 20.1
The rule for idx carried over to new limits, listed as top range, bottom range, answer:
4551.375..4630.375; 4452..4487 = 1.47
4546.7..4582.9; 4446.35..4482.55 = 1.41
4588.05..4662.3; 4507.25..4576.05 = 1.18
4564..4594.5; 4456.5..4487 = 1.36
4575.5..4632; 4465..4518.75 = 1.21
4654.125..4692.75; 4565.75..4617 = 1.04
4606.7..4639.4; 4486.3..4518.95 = 1.21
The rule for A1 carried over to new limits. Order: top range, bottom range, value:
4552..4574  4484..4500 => 1.12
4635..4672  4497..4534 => 1.09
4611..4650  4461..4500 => 1.29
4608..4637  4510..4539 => 1.33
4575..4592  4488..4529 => 1.05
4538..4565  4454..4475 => 1.44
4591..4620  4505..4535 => 1.16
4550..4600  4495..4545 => 1.11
